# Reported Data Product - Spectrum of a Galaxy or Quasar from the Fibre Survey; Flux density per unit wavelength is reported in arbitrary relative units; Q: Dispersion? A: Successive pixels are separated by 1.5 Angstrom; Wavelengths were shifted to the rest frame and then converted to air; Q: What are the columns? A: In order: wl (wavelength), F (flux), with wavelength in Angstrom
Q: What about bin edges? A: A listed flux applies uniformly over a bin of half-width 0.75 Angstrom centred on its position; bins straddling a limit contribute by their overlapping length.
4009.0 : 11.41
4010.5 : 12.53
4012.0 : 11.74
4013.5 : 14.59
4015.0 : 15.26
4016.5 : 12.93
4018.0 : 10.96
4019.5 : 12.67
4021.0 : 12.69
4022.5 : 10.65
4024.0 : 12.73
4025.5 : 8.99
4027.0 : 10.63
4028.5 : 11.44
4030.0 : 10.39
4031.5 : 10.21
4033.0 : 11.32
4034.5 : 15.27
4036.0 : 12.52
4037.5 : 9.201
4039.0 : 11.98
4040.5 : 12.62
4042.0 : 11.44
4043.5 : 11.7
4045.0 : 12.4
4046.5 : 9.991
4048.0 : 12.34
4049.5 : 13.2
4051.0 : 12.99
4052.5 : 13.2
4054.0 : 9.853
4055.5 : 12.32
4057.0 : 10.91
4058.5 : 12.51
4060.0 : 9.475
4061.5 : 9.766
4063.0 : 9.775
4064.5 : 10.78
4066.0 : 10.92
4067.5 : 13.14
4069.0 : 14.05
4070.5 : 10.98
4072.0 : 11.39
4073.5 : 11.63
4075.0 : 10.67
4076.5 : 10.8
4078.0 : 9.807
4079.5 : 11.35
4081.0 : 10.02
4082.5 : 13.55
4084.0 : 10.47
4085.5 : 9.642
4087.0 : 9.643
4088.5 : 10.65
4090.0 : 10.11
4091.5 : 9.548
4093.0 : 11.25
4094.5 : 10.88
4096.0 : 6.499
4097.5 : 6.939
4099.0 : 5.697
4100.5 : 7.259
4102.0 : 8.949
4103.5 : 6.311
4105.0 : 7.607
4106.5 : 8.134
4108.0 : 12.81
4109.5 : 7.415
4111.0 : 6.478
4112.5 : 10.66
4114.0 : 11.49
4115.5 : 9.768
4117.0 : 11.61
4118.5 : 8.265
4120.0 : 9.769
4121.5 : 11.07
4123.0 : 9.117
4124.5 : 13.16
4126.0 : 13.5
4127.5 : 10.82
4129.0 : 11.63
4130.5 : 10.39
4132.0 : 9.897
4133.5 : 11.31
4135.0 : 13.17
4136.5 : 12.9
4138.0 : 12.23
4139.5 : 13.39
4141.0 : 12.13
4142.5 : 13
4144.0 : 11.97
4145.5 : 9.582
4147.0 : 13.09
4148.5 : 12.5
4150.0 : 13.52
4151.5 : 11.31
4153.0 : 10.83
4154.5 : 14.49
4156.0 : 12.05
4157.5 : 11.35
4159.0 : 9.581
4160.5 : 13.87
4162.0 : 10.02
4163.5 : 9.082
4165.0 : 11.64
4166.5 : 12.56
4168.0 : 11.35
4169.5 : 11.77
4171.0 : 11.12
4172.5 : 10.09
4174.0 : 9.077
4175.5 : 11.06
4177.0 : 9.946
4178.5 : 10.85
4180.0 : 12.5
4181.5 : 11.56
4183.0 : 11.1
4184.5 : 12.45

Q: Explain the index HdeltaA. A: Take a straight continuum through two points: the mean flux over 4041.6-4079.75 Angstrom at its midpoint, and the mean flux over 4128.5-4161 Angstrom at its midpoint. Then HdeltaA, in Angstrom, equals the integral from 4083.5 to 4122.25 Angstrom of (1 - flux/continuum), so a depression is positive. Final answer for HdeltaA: 8.4 Angstrom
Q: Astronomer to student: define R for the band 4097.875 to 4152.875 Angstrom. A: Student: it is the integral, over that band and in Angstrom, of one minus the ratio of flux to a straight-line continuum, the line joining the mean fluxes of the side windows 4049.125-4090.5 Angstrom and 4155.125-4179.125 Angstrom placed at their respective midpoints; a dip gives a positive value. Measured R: 2.4 Angstrom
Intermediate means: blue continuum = 11.2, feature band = 10.6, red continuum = 11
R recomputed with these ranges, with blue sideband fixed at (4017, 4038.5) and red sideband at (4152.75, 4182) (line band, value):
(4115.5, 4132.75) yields 0.8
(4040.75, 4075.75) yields -0.5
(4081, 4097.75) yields 2.0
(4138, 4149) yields -0.9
